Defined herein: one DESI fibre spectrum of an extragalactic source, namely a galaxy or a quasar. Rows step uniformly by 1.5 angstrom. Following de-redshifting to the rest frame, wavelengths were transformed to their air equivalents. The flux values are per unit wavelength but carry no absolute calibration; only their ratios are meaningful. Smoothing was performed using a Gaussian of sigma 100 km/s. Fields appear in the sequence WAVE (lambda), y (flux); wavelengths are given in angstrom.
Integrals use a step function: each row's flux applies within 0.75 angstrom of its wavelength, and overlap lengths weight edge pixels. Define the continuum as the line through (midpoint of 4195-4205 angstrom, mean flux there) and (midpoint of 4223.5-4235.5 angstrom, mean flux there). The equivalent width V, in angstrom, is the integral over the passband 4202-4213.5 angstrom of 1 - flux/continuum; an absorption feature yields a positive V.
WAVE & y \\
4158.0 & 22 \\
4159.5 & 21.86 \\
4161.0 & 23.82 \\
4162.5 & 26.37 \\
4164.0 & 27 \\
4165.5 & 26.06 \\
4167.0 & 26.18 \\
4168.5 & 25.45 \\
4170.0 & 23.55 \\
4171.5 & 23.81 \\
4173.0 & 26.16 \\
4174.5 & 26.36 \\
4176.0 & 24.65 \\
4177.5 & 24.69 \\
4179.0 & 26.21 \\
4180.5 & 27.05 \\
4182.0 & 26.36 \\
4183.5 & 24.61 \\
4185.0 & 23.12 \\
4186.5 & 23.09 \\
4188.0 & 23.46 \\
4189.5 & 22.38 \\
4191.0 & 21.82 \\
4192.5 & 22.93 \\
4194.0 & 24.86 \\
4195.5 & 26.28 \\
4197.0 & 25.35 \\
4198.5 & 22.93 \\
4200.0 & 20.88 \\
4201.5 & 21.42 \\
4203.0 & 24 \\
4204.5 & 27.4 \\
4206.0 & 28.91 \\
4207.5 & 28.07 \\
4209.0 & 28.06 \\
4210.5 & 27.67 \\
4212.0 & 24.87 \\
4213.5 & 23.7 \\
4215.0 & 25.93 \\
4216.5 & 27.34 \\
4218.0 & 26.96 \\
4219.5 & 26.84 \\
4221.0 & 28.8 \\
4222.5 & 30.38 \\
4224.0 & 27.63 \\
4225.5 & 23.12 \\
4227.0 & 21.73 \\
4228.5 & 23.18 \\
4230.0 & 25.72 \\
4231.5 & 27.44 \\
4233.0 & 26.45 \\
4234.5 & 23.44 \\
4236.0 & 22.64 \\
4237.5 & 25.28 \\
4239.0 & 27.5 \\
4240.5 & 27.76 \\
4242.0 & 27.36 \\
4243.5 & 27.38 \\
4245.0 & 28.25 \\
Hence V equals -1.2 angstrom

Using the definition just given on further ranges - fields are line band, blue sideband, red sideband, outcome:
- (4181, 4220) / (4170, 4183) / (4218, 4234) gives 1.3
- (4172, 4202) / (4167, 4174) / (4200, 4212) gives 1.4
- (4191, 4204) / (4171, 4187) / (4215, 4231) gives 1.0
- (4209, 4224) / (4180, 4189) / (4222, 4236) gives -1.2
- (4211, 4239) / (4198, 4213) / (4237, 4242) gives 0.7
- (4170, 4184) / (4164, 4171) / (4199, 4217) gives 0.0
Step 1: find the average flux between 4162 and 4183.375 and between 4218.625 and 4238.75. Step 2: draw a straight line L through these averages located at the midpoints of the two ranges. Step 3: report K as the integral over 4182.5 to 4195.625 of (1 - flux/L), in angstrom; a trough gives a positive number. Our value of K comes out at 1.1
